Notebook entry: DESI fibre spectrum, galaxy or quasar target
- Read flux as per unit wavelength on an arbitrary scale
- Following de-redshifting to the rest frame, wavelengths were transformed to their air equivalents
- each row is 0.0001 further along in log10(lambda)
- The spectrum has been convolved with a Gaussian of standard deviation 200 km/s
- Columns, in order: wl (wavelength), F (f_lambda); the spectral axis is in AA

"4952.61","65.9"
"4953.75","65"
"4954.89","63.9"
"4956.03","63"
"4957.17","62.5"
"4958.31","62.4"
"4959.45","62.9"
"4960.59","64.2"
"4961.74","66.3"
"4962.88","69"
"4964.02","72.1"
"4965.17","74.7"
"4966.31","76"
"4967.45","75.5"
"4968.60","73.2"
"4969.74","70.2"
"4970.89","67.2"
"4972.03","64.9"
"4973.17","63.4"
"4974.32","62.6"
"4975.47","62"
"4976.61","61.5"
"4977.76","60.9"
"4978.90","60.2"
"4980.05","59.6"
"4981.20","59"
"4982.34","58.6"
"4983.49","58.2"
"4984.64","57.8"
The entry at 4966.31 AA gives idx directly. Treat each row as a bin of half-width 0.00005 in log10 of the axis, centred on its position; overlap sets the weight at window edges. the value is 76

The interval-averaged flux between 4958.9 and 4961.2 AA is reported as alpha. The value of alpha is 63.4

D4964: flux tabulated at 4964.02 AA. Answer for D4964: 72.1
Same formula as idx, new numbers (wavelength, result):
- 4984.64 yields 57.8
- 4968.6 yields 73.2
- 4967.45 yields 75.5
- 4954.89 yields 63.9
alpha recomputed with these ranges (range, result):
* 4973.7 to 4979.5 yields 61.4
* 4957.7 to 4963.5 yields 65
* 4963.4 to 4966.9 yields 74.3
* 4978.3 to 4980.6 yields 60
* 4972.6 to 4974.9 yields 62.8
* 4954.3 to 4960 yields 63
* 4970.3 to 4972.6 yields 66.1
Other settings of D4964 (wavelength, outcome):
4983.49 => 58.2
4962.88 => 69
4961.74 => 66.3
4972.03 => 64.9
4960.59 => 64.2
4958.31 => 62.4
